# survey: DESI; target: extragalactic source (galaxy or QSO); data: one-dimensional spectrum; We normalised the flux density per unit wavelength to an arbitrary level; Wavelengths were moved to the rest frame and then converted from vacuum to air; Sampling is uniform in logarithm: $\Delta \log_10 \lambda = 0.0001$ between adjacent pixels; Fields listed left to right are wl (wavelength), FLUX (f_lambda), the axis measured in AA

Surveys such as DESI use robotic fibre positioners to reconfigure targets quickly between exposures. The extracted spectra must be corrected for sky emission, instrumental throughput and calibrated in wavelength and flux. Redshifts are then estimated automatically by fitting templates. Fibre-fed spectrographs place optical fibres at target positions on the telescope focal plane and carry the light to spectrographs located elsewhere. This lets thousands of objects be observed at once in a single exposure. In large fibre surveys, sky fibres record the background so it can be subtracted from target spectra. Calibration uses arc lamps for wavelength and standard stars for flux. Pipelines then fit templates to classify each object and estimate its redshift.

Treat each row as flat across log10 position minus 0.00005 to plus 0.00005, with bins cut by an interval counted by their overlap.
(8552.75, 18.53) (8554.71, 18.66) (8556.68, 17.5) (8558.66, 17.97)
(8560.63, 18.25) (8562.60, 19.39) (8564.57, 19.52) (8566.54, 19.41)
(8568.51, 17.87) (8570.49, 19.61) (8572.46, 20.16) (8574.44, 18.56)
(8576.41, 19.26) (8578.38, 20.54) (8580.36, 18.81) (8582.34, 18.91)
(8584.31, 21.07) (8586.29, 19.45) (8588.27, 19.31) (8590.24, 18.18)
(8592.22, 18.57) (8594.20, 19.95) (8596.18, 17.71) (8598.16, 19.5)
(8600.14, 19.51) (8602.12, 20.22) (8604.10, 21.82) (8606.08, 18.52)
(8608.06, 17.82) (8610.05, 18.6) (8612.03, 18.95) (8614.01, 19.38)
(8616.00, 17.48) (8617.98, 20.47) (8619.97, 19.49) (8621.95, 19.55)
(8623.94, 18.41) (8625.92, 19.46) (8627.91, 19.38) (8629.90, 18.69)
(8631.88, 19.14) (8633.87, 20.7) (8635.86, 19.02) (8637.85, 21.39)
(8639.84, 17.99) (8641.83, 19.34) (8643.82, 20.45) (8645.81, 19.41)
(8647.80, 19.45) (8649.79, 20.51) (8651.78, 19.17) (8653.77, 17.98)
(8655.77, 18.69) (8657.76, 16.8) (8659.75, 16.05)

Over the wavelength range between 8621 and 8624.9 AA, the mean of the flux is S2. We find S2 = 19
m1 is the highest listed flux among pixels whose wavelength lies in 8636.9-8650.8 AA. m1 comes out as 21.39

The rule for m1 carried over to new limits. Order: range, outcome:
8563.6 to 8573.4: 20.16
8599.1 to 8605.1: 21.82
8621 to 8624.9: 19.55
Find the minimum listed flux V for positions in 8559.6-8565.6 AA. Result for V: 18.25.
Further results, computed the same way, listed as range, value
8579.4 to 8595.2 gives 18.18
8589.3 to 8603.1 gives 17.71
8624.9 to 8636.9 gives 18.69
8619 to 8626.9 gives 18.41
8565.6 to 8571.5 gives 17.87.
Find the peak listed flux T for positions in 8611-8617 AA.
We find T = 19.38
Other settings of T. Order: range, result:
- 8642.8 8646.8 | 20.45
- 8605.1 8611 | 18.6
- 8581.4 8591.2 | 21.07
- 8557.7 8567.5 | 19.52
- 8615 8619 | 20.47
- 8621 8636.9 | 20.7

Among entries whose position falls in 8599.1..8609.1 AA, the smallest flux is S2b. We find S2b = 17.82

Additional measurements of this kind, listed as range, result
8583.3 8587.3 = 19.45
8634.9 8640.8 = 17.99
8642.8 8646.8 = 19.41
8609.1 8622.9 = 17.48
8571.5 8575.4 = 18.56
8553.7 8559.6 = 17.5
